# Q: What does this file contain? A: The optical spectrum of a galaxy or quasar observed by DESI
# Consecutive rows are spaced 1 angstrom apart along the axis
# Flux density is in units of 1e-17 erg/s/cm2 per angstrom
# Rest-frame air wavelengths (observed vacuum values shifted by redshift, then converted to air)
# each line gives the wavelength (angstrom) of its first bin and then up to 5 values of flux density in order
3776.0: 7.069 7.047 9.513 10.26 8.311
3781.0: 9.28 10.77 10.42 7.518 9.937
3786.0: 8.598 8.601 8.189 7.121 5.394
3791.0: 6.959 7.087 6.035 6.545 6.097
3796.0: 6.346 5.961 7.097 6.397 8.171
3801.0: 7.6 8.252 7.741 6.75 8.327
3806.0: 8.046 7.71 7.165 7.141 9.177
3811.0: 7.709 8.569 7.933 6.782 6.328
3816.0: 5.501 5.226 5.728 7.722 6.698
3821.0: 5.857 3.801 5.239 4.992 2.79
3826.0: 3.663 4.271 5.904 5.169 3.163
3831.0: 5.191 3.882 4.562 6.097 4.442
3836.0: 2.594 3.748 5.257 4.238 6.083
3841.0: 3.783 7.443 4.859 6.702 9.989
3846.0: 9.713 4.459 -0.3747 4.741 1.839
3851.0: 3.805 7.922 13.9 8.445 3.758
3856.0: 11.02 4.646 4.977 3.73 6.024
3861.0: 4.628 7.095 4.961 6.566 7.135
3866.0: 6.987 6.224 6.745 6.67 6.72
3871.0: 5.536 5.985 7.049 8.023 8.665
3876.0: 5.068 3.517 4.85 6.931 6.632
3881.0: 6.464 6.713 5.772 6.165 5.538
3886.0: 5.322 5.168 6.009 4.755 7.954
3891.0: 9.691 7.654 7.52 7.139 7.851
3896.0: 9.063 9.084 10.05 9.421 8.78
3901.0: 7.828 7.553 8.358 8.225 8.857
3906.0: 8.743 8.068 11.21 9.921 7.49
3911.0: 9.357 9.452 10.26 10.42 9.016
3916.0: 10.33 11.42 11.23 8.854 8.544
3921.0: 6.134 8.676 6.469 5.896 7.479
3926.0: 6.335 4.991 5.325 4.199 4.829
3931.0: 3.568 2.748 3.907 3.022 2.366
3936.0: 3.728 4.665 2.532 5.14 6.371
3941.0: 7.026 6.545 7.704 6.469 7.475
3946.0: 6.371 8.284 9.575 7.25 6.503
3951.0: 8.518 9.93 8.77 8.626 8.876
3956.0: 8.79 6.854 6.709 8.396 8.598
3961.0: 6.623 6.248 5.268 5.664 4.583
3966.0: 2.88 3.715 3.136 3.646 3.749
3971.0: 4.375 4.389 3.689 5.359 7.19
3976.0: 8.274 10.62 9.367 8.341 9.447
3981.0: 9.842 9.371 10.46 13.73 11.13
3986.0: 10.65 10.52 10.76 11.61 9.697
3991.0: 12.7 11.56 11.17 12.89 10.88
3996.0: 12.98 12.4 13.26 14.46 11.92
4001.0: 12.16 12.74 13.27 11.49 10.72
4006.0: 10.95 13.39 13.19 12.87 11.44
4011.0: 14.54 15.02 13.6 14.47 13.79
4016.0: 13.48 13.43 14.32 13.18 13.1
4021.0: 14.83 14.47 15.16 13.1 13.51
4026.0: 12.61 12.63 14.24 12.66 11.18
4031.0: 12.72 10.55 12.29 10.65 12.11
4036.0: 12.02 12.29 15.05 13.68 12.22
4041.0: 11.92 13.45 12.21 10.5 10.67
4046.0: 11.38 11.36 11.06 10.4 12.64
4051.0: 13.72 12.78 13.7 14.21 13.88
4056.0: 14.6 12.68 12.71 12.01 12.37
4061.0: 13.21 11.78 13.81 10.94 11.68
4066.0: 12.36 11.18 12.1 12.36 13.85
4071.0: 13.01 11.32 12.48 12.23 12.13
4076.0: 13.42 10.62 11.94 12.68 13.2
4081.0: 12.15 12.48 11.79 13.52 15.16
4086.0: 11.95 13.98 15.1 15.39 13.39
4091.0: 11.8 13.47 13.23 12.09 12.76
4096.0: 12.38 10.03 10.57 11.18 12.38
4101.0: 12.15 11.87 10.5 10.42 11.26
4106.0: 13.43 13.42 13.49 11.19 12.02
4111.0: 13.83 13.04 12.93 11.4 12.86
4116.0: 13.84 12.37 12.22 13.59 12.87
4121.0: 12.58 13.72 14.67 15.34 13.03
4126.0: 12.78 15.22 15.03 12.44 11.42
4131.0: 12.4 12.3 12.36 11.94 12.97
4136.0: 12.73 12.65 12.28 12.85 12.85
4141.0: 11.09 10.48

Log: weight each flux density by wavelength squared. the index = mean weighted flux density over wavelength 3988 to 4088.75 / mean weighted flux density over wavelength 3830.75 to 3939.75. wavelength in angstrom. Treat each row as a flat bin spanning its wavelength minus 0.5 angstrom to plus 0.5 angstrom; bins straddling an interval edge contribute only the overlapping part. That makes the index 2.1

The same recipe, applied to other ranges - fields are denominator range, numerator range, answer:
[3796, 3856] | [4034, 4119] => 2.34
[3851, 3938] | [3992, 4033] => 1.96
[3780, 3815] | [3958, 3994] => 1.14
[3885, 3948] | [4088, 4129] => 1.94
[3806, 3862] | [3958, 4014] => 1.81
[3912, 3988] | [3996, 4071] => 1.88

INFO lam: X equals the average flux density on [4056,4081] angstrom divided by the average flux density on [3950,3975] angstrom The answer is 2.01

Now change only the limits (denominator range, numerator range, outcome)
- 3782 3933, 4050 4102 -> 1.87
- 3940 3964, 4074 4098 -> 1.69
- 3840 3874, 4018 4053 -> 2.03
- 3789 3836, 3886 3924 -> 1.36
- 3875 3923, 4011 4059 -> 1.63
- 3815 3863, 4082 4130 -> 2.36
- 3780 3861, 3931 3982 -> 1.00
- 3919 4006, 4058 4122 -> 1.59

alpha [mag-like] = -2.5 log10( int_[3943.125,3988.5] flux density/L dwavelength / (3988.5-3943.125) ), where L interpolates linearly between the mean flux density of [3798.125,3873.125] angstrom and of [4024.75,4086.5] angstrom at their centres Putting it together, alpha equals 0.29 mag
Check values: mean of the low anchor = 6.07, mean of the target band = 7.54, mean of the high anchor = 12.4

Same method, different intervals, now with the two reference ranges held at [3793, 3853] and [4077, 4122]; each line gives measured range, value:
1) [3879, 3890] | 0.23 mag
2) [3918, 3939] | 0.49 mag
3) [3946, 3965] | 0.19 mag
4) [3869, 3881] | 0.15 mag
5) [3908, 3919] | -0.21 mag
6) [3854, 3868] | 0.13 mag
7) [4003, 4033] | -0.23 mag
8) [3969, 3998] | 0.04 mag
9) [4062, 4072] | -0.04 mag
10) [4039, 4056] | -0.09 mag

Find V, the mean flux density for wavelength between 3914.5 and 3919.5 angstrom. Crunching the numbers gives 10.2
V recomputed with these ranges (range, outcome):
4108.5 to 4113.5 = 12.6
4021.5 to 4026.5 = 13.8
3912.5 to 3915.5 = 9.9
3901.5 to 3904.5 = 8.05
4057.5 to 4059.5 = 12.4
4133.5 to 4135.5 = 12.5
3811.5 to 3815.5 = 7.4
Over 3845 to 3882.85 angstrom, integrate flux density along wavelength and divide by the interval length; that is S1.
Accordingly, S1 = 6.2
